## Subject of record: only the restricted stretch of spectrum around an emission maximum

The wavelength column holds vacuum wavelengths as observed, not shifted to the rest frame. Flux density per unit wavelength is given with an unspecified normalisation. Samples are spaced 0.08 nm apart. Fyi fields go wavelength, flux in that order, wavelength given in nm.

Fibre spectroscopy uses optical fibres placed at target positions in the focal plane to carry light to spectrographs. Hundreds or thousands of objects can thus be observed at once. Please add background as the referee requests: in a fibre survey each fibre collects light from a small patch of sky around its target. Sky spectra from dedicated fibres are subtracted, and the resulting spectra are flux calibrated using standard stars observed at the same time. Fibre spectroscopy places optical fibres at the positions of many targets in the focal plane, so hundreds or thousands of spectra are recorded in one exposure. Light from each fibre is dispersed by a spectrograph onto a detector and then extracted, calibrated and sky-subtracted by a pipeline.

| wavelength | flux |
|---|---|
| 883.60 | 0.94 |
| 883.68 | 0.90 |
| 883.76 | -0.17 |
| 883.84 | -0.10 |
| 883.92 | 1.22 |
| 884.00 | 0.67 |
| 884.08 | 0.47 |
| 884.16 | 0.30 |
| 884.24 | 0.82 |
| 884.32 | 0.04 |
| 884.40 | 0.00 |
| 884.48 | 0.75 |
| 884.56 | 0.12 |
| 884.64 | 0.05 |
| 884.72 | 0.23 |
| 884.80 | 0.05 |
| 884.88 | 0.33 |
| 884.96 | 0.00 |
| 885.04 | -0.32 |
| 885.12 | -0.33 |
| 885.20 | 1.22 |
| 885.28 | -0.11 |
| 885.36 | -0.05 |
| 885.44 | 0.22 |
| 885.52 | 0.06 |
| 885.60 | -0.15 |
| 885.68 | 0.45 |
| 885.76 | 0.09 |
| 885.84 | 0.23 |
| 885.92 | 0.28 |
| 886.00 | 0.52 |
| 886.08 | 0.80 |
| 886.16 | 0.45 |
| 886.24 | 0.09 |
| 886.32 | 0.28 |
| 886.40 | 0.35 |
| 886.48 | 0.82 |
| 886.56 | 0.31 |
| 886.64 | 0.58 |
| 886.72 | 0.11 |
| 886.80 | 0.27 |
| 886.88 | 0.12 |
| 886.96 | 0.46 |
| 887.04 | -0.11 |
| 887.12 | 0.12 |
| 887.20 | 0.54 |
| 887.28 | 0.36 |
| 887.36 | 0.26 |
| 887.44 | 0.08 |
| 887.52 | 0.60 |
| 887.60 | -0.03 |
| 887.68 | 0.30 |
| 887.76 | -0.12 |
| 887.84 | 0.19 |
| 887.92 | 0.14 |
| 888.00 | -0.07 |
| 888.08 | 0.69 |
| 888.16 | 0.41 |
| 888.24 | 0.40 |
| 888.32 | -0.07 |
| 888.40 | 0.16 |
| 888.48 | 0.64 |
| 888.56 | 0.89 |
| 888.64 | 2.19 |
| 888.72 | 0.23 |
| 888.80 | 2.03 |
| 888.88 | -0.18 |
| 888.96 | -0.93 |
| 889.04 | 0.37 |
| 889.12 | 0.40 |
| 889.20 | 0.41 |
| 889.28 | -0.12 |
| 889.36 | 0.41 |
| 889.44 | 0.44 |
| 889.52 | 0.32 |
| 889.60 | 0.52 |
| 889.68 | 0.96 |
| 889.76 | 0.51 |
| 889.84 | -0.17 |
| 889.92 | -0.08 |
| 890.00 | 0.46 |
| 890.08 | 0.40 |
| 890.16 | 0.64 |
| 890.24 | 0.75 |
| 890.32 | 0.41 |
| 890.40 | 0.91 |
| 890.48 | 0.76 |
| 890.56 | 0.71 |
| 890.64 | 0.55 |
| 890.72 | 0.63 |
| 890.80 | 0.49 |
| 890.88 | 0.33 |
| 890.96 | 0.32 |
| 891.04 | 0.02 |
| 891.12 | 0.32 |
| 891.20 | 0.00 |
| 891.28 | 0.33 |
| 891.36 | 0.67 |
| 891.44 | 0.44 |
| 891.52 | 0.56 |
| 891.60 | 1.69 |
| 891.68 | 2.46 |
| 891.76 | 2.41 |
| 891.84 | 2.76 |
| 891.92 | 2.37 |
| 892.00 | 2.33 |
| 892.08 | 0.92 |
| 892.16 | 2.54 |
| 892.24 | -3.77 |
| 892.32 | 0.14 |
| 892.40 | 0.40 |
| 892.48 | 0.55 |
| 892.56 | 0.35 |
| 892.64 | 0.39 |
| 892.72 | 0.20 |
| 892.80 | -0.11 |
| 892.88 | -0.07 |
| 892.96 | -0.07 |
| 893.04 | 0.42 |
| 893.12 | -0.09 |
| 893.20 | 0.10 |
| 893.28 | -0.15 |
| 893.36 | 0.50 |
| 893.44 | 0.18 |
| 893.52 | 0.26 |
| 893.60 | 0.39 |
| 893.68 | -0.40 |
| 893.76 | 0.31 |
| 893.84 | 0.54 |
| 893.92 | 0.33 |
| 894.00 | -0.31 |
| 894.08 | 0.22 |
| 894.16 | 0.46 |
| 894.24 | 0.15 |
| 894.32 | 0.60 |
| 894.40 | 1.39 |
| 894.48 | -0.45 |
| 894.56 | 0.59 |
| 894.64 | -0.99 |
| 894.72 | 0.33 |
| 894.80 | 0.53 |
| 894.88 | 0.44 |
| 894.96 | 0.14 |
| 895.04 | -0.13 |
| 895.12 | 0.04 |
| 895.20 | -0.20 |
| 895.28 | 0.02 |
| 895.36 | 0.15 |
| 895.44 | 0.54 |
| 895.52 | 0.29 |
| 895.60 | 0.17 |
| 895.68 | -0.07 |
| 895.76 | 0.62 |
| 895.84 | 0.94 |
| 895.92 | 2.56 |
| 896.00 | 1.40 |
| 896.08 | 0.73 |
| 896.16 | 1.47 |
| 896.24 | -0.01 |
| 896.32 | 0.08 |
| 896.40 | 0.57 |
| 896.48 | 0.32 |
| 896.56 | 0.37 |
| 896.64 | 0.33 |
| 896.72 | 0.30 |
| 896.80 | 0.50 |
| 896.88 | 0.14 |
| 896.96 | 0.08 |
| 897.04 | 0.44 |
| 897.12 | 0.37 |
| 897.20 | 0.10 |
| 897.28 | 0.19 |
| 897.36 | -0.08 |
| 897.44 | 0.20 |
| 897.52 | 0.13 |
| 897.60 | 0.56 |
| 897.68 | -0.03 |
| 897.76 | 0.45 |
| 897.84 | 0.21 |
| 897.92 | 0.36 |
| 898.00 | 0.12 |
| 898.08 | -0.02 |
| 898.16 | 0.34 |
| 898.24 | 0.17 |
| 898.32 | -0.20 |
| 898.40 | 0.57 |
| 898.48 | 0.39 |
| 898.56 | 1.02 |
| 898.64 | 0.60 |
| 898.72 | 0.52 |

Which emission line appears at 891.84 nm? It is [O III] 5007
